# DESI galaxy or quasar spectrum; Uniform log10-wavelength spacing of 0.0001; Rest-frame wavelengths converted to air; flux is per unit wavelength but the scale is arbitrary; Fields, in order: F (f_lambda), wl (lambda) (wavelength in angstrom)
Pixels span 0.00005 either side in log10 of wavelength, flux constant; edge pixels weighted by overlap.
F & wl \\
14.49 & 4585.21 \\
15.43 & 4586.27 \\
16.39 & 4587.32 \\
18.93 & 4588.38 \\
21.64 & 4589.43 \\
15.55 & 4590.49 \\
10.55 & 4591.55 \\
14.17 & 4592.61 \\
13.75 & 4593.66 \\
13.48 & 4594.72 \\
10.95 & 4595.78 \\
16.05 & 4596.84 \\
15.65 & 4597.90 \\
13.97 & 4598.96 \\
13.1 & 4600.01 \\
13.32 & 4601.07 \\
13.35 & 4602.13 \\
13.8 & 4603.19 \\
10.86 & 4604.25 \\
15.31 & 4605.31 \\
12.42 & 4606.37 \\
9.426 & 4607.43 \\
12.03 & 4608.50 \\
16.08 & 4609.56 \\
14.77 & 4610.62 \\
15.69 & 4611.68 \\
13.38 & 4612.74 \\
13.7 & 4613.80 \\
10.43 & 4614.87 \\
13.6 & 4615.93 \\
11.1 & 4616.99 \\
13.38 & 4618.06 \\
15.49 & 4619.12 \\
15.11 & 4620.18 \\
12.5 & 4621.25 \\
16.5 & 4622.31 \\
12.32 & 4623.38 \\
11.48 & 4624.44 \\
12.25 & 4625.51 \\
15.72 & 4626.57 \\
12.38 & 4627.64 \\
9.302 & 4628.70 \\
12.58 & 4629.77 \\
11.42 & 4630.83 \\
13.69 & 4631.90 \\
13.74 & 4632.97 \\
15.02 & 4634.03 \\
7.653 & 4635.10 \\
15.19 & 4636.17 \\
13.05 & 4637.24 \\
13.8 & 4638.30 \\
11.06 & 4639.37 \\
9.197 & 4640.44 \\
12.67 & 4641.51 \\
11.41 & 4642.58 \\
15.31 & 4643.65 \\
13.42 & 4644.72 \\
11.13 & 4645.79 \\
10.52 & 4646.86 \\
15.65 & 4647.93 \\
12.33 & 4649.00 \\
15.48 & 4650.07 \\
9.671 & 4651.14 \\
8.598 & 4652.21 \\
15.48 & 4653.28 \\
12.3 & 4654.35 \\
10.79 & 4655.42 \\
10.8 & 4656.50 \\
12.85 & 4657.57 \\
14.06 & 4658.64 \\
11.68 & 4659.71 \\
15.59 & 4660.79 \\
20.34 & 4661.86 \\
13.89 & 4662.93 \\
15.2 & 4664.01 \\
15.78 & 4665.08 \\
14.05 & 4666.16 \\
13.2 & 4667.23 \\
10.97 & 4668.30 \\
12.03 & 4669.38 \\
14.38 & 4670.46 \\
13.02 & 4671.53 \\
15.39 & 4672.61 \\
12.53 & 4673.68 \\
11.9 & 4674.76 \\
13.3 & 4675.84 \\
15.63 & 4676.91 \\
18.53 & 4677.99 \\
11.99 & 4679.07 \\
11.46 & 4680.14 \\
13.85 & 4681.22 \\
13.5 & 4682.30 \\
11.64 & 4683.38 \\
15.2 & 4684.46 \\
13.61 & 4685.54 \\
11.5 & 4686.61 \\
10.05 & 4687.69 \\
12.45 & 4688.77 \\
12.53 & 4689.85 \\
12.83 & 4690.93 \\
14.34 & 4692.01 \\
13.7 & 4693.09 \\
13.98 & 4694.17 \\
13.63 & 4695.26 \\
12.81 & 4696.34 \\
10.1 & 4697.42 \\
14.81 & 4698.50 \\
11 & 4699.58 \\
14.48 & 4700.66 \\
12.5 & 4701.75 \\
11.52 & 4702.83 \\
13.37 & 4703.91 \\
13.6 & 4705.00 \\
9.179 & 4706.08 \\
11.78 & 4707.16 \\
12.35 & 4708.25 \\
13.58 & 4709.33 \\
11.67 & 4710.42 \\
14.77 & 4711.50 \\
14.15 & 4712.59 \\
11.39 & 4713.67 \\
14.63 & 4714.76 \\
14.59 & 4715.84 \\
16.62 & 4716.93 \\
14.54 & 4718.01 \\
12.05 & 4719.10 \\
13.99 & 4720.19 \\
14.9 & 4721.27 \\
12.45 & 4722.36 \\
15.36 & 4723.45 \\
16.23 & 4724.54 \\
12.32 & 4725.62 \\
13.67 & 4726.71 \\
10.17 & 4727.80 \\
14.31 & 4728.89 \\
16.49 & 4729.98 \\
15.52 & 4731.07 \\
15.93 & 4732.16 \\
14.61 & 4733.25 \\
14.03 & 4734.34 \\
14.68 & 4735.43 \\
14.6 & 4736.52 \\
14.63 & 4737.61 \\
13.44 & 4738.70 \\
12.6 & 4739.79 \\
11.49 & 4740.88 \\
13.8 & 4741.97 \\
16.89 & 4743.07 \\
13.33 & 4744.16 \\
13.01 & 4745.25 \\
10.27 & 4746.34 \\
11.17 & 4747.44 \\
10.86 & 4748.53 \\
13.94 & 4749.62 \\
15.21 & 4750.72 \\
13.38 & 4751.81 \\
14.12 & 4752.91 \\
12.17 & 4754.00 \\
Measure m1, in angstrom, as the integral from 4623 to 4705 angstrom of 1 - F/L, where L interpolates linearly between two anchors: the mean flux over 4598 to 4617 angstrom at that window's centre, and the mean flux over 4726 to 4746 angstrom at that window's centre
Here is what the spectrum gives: 3.6 angstrom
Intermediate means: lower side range 13.2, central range 13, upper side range 14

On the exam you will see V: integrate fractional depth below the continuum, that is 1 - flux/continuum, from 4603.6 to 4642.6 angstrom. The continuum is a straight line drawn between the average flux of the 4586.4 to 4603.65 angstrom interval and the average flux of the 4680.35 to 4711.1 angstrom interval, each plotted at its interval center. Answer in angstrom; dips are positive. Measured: 3.47 angstrom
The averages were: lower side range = 14.7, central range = 12.9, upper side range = 12.7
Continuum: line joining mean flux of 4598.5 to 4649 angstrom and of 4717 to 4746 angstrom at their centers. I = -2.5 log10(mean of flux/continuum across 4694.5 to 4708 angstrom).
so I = 0.11 mag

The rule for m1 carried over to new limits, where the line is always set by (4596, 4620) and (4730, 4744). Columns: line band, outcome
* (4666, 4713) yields 3.5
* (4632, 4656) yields 2.3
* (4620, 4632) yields 0.7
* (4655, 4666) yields -0.2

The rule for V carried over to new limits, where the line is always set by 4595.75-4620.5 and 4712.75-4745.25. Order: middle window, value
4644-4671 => 1.0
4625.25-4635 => 0.7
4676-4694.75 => 0.7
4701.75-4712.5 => 1.1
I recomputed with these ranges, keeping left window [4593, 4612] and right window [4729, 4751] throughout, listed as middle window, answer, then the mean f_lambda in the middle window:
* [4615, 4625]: 0.02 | 13.4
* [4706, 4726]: 0.01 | 13.6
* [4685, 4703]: 0.08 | 12.7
